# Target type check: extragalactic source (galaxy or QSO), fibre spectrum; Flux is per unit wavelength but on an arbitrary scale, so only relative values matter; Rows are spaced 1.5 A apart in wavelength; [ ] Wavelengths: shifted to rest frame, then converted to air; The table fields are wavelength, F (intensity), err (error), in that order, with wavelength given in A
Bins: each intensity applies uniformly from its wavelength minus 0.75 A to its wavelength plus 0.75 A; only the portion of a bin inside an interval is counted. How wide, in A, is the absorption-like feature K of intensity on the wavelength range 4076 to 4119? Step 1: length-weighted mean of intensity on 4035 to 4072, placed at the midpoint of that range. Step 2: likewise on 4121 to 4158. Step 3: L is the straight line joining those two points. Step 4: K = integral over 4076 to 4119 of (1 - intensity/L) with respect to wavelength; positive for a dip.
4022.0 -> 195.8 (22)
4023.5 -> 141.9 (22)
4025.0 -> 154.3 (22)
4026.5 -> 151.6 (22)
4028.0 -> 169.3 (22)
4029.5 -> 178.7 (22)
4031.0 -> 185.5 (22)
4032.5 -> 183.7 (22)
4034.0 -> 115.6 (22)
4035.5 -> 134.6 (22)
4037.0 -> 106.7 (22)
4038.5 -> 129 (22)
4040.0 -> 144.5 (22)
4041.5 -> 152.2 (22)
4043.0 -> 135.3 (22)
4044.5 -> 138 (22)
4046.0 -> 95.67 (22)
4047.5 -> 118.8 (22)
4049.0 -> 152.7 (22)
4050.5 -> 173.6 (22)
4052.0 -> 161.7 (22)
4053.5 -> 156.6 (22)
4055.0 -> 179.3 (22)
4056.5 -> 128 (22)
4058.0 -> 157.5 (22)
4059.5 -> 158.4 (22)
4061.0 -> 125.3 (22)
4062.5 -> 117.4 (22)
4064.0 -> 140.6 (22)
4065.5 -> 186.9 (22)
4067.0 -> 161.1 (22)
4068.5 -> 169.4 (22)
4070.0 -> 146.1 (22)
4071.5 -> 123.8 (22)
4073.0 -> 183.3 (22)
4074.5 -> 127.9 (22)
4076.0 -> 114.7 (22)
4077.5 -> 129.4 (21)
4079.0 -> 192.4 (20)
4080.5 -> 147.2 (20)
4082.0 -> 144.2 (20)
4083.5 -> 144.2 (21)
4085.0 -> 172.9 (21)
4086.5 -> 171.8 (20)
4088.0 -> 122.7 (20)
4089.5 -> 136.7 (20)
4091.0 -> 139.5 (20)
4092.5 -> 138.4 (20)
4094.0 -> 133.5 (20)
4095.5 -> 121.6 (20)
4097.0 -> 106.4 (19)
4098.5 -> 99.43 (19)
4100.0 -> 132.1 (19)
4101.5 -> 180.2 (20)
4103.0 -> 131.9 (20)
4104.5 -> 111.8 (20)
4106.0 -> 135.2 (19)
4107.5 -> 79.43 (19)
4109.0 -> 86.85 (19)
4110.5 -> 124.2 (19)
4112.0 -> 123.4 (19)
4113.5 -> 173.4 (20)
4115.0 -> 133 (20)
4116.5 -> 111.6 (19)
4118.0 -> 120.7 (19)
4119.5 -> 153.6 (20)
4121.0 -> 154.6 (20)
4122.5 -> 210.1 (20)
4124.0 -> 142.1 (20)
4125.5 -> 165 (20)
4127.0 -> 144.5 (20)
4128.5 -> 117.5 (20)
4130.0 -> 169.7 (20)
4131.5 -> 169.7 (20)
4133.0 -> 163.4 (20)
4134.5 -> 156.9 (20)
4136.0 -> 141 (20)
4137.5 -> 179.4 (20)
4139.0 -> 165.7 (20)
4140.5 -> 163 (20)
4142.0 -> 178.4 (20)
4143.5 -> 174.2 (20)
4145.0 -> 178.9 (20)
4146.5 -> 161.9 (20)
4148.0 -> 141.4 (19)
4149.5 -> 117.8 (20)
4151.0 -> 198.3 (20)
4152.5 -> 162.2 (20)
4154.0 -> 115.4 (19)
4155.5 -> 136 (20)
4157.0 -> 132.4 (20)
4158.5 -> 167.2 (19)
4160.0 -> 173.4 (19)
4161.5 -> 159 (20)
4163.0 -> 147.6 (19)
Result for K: 4.9 A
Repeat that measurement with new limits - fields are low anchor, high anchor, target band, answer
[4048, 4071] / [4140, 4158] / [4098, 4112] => 3.1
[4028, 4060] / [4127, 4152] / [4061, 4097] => 1.7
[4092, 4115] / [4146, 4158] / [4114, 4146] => -4.8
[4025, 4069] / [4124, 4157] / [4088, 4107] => 2.9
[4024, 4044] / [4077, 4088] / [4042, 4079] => 1.6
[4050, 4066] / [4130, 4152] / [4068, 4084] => 0.8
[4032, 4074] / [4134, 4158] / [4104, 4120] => 3.1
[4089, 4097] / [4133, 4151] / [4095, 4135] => 2.1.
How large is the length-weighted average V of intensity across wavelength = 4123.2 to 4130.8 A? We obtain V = 148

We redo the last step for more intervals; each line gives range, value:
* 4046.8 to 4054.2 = 153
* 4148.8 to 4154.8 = 149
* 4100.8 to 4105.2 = 141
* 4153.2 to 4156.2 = 126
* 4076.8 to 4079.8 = 161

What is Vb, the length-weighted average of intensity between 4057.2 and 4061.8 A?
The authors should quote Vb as 147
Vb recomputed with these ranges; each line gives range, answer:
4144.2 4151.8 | 160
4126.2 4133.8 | 153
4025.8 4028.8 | 161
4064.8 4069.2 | 172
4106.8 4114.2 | 117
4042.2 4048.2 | 122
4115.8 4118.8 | 117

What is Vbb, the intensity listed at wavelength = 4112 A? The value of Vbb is 123.4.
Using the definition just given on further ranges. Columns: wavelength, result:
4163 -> 147.6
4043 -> 135.3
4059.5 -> 158.4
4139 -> 165.7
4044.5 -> 138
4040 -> 144.5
